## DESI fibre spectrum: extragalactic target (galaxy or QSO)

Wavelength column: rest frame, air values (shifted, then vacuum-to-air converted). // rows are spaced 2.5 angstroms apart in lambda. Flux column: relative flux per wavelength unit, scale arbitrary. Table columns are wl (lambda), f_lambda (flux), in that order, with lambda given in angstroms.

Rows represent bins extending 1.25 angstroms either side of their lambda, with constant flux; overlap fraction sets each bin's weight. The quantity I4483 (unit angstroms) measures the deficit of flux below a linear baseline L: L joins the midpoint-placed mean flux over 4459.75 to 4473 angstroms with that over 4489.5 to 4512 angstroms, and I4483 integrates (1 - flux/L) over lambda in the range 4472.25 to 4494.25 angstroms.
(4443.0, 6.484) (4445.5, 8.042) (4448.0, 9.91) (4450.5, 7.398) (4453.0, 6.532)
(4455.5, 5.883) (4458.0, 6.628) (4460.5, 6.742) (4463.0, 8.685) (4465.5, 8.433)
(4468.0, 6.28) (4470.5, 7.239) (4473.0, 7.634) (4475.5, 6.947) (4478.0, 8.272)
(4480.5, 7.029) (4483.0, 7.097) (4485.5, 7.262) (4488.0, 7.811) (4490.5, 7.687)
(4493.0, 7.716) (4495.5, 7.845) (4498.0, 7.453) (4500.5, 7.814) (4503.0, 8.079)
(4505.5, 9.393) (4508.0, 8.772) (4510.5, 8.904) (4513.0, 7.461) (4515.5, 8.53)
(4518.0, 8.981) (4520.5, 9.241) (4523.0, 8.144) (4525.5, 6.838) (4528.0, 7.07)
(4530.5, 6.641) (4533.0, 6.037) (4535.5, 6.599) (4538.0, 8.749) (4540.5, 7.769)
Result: 1.0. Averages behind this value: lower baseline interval 7.52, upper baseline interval 8.18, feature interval 7.49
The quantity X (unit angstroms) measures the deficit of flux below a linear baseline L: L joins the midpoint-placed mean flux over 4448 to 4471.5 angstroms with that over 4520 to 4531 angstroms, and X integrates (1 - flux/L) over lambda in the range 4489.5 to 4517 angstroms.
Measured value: -2.7 angstroms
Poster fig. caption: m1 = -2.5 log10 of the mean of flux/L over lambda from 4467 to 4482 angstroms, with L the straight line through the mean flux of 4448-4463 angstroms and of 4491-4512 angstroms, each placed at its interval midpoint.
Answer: 0.045 mag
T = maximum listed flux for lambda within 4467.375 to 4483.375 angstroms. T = 8.272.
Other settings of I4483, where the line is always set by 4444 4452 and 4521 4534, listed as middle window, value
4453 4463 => 1.8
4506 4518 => -2.0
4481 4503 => 0.1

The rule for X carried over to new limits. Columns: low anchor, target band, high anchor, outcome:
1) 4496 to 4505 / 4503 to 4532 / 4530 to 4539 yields -2.7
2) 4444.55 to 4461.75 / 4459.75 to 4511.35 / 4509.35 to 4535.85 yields -1.9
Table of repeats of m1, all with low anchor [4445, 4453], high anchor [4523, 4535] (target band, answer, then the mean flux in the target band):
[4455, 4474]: 0.097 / 7.24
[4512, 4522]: -0.219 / 8.57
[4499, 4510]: -0.179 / 8.52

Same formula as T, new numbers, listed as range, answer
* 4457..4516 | 9.393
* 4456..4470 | 8.685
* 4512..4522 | 9.241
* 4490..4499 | 7.845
